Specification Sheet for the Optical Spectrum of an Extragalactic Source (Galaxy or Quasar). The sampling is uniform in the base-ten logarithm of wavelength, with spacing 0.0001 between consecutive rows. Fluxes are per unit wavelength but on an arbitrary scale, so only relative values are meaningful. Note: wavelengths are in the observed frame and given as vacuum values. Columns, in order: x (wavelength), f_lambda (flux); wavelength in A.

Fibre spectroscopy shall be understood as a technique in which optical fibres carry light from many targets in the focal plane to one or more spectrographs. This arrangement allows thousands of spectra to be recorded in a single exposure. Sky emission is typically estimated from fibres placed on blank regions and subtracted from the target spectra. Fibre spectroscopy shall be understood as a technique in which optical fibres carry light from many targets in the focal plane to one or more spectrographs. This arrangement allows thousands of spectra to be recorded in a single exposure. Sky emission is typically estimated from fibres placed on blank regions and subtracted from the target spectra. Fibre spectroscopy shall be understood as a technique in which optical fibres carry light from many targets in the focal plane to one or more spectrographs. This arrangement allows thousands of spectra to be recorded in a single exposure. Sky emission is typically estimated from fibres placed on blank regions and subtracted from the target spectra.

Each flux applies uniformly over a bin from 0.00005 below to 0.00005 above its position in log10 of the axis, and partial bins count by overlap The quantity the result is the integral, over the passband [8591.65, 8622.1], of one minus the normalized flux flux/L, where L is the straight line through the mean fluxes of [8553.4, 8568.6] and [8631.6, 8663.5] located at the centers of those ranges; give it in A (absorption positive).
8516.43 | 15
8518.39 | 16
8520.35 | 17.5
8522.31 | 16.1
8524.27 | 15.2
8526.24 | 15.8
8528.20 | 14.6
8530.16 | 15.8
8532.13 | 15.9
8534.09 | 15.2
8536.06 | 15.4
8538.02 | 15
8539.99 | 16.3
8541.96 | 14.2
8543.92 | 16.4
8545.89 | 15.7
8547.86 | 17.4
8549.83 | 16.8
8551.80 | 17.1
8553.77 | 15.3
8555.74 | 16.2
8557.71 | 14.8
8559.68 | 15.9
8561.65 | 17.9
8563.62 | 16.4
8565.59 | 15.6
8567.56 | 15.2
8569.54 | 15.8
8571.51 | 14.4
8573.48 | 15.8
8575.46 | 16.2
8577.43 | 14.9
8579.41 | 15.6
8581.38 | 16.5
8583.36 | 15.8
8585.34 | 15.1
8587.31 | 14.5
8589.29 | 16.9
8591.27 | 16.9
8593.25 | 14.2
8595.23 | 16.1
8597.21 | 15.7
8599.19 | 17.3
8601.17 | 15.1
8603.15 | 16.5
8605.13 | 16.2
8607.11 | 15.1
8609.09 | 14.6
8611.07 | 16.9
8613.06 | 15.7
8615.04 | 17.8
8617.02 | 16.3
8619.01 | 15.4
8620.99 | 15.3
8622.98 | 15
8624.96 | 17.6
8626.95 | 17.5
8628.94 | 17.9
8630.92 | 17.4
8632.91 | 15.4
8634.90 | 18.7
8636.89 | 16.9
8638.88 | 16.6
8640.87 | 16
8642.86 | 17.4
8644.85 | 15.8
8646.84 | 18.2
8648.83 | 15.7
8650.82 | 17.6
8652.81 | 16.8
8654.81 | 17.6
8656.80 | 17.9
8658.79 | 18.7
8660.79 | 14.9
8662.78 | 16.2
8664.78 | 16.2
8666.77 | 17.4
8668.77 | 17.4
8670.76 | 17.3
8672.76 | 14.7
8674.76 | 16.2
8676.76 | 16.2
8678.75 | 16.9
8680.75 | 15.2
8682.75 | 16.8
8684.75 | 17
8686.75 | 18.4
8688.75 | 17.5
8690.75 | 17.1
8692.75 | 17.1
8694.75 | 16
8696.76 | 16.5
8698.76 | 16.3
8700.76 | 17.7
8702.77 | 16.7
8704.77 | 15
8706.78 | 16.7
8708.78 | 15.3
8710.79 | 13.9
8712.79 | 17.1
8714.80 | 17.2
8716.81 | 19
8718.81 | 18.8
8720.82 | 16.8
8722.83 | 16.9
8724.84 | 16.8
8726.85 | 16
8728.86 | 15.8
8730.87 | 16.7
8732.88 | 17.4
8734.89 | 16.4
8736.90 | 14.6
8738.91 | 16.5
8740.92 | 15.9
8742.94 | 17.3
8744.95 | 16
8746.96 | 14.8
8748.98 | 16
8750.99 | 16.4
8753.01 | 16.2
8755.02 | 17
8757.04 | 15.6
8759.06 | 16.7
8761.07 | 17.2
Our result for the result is 1.0 A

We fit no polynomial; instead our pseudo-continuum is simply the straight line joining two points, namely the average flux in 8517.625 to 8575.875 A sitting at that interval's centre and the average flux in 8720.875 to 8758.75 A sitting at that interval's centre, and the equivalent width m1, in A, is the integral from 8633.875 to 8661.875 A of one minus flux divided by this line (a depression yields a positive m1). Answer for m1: -1.71 A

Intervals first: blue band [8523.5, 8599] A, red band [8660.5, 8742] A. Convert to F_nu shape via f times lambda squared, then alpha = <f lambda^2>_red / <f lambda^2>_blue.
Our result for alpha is 1.1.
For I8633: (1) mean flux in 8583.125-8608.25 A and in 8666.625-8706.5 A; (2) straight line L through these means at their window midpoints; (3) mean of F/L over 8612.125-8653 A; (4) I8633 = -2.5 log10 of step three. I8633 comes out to -0.04 mag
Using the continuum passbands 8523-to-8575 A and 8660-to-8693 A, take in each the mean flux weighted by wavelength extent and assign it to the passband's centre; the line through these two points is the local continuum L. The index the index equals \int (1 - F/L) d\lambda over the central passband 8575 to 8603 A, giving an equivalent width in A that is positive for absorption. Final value 0.5 A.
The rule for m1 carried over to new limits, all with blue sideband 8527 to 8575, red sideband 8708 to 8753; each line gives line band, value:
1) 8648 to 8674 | -1.0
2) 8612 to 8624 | 0.1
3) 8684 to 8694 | -0.7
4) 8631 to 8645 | -0.6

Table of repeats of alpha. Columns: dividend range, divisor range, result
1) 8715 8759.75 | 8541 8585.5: 1.08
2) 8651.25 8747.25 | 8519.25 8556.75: 1.09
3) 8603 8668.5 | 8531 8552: 1.07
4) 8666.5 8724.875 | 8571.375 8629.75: 1.07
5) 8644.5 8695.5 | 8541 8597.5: 1.09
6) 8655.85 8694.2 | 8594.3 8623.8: 1.07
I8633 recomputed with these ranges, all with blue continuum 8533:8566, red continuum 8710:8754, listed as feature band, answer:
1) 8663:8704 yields -0.023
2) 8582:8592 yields 0.018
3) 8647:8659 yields -0.070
